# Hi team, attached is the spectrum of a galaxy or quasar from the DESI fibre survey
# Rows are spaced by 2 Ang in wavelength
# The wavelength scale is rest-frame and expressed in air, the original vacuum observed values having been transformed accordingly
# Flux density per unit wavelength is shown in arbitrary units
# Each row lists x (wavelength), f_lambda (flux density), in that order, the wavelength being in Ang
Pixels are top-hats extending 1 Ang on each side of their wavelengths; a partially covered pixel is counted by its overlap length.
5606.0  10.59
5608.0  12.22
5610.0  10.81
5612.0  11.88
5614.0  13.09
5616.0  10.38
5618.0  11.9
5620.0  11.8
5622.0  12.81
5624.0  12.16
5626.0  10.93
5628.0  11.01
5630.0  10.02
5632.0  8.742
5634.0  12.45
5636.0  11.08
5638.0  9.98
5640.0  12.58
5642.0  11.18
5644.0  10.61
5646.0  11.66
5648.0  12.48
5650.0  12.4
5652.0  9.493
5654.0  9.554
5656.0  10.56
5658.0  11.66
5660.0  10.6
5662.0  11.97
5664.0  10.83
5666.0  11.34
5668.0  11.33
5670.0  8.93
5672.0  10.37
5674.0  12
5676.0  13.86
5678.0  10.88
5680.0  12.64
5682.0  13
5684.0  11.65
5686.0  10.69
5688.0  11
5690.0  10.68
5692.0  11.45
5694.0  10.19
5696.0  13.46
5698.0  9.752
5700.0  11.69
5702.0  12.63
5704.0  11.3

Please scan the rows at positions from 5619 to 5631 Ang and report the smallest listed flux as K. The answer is 10.02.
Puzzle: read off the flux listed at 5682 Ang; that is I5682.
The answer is 13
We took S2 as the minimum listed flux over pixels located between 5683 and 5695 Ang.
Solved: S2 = 10.19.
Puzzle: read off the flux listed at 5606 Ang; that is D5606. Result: 10.59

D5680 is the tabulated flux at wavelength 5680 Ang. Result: 12.64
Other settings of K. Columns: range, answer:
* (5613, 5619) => 10.38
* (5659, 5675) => 8.93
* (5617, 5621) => 11.8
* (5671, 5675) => 10.37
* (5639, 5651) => 10.61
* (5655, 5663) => 10.56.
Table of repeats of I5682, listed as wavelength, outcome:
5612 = 11.88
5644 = 10.61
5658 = 11.66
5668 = 11.33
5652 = 9.493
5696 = 13.46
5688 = 11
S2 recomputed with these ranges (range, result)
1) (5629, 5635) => 8.742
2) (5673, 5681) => 10.88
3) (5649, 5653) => 9.493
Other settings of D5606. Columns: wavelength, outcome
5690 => 10.68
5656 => 10.56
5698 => 9.752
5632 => 8.742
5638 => 9.98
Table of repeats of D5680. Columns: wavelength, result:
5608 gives 12.22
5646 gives 11.66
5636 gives 11.08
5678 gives 10.88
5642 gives 11.18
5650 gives 12.4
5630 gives 10.02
